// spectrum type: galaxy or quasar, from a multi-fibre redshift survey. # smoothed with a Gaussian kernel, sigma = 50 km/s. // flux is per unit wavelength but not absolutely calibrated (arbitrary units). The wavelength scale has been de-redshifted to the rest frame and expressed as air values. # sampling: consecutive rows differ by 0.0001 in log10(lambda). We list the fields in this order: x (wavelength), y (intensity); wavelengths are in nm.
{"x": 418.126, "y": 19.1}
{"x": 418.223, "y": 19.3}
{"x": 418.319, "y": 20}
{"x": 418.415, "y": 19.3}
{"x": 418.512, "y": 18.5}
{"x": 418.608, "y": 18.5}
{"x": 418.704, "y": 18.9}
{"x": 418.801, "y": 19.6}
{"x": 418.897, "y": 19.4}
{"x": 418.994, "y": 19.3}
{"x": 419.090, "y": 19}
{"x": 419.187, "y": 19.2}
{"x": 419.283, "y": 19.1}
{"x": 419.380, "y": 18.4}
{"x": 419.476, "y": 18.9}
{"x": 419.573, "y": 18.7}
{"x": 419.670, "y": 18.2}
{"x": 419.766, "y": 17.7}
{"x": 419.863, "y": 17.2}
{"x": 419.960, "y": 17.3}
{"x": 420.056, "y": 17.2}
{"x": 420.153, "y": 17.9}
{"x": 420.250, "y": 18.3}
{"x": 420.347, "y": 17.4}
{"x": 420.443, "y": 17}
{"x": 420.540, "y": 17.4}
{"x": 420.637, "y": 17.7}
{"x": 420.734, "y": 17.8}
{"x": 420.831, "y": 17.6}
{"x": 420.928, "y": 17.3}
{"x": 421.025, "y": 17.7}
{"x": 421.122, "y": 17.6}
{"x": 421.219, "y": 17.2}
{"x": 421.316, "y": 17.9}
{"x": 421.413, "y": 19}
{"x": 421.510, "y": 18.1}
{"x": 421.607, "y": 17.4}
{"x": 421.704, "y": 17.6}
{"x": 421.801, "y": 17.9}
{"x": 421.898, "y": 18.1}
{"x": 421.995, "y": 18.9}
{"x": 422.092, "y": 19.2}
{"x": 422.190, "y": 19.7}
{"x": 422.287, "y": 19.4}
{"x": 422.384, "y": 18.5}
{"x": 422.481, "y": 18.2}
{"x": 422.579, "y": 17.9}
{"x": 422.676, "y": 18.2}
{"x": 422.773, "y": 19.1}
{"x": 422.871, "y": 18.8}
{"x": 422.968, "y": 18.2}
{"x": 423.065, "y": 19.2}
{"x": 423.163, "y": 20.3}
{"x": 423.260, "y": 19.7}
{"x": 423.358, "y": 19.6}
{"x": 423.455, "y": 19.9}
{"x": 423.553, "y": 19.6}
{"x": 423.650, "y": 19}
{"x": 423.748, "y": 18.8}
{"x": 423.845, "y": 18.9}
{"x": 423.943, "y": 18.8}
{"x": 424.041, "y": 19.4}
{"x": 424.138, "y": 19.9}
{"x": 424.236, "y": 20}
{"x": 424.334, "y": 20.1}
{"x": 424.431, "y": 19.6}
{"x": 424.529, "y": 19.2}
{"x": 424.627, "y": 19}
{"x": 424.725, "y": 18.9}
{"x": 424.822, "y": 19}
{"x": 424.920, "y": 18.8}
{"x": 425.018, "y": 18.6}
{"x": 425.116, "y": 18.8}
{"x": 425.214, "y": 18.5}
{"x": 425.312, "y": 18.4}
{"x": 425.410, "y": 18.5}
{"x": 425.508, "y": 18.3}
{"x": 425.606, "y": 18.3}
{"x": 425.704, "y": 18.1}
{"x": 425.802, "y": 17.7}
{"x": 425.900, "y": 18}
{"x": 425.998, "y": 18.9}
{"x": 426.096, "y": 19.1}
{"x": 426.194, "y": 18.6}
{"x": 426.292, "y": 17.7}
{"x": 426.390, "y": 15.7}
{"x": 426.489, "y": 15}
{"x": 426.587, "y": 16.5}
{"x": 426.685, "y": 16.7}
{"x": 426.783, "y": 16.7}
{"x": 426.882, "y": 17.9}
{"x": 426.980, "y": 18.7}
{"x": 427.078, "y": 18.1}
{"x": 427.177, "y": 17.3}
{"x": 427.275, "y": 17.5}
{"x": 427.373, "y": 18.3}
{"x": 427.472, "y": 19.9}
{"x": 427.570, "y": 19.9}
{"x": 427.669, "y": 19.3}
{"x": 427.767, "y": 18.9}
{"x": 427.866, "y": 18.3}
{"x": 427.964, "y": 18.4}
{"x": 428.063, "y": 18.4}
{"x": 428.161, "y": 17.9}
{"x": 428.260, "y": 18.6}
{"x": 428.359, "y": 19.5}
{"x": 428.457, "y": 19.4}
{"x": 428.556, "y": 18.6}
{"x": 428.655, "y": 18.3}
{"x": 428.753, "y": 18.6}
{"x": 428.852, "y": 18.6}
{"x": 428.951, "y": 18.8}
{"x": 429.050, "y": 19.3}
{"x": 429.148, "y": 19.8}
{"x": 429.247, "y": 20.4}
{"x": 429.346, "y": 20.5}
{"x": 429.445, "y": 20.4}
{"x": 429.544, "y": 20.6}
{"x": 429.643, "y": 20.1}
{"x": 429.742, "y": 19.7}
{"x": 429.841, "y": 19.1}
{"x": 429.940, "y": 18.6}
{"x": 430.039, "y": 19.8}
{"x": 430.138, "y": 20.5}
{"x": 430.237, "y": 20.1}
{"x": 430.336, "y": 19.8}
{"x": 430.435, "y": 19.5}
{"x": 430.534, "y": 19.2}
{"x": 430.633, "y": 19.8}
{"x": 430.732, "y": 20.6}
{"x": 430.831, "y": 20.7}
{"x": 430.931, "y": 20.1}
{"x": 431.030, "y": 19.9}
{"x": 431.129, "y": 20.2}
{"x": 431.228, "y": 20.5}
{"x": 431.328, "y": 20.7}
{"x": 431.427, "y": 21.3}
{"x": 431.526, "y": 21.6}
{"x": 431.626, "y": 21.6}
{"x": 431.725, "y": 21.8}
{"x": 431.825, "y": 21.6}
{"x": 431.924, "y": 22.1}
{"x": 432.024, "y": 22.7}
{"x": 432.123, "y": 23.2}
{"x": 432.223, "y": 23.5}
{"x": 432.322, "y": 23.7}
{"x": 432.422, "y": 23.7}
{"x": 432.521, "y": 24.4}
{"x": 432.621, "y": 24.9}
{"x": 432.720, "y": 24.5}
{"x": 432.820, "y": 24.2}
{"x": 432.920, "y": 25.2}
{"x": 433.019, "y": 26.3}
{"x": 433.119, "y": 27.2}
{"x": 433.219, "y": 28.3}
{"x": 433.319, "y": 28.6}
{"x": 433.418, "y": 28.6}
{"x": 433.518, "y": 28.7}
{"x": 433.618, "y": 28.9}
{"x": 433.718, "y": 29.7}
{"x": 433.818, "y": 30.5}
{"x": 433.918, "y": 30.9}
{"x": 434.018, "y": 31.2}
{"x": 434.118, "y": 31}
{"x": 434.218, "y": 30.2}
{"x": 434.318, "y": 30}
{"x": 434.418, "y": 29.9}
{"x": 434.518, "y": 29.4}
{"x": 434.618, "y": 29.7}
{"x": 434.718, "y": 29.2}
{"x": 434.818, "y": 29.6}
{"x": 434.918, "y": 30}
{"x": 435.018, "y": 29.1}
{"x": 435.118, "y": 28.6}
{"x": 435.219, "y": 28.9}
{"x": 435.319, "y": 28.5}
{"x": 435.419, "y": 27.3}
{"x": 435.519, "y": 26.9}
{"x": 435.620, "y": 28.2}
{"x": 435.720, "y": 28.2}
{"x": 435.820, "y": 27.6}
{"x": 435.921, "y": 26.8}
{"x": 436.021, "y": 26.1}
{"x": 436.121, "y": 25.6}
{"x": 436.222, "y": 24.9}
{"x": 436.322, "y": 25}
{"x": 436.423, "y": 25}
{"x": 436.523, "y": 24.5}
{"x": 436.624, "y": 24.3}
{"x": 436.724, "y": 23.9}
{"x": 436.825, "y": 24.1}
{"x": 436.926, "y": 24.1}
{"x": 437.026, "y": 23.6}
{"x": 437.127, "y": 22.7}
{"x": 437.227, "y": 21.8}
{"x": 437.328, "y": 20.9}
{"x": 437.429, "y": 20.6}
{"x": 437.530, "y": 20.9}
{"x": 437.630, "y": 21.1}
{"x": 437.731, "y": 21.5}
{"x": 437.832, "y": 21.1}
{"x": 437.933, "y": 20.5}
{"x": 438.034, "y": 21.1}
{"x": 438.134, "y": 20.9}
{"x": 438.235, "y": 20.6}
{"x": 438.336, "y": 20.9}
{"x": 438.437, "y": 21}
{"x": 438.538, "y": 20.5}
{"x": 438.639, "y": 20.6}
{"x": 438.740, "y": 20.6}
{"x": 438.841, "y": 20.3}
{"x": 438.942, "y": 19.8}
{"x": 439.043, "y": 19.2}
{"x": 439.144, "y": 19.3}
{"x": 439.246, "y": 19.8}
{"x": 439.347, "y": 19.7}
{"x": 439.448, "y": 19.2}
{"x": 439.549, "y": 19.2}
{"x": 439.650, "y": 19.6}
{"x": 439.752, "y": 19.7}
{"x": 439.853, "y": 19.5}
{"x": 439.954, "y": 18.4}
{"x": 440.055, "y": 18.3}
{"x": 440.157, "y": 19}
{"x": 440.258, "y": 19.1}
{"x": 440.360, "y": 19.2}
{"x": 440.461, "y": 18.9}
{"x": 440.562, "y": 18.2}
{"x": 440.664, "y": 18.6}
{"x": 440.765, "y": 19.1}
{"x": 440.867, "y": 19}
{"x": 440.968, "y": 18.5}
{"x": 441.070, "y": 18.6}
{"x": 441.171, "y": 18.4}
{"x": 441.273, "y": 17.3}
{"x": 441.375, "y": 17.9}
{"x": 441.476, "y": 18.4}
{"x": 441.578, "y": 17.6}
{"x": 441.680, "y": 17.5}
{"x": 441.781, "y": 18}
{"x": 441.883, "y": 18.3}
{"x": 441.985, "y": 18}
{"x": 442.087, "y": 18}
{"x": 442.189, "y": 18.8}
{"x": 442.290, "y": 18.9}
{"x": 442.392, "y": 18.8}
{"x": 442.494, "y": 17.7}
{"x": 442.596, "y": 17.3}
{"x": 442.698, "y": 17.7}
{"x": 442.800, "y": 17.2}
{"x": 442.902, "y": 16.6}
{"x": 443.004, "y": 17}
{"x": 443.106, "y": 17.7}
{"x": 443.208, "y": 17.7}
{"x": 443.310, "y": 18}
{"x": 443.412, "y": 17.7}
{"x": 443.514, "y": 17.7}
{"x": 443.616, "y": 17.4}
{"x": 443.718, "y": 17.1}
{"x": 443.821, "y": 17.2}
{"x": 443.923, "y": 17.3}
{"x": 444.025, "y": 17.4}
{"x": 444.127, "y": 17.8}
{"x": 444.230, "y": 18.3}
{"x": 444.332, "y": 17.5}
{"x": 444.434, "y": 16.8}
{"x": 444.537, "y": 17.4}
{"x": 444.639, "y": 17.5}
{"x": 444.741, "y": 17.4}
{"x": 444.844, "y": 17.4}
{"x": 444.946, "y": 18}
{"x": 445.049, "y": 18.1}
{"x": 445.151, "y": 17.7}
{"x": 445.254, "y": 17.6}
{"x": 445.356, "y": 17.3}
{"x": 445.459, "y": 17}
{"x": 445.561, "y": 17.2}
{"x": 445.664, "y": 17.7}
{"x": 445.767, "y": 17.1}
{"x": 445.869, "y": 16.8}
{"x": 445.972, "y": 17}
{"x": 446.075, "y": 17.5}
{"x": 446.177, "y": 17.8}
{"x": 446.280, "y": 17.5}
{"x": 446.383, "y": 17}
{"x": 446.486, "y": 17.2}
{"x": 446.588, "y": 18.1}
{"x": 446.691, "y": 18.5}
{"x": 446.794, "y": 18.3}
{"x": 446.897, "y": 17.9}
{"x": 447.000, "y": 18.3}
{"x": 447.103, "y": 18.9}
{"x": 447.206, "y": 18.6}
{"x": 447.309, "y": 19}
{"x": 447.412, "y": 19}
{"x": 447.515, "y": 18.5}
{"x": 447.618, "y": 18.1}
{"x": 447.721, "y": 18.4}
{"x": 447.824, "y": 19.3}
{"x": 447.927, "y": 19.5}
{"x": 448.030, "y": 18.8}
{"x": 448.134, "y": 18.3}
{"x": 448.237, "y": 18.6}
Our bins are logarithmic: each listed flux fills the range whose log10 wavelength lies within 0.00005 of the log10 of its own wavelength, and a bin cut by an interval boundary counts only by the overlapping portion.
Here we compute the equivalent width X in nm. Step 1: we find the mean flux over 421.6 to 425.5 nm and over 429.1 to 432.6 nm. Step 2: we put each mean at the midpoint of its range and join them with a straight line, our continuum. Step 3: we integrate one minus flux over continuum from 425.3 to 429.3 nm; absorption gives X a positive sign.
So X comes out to 0.33 nm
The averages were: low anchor 19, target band 18.3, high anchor 20.9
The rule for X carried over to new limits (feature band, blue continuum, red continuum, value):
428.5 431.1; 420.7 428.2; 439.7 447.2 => -0.19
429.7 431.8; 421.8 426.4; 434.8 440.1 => 0.07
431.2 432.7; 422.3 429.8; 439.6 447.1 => -0.33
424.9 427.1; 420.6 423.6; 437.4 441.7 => 0.10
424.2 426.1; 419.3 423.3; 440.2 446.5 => -0.07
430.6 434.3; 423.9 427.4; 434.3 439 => -0.42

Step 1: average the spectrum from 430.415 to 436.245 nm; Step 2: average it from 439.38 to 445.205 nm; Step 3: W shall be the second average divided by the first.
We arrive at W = 0.70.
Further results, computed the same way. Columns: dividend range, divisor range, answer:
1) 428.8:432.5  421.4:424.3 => 1.09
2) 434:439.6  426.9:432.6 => 1.21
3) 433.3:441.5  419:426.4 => 1.27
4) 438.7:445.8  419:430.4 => 0.98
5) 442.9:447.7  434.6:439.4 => 0.74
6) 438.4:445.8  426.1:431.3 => 0.96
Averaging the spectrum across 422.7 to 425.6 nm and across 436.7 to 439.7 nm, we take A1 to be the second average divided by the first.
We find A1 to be 1.1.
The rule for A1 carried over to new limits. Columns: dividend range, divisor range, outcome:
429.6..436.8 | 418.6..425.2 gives 1.34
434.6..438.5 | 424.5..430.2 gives 1.32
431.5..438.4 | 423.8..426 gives 1.35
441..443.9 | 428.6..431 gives 0.90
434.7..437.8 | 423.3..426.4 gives 1.35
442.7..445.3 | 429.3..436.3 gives 0.71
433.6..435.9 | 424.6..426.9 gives 1.63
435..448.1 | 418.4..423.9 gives 1.07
